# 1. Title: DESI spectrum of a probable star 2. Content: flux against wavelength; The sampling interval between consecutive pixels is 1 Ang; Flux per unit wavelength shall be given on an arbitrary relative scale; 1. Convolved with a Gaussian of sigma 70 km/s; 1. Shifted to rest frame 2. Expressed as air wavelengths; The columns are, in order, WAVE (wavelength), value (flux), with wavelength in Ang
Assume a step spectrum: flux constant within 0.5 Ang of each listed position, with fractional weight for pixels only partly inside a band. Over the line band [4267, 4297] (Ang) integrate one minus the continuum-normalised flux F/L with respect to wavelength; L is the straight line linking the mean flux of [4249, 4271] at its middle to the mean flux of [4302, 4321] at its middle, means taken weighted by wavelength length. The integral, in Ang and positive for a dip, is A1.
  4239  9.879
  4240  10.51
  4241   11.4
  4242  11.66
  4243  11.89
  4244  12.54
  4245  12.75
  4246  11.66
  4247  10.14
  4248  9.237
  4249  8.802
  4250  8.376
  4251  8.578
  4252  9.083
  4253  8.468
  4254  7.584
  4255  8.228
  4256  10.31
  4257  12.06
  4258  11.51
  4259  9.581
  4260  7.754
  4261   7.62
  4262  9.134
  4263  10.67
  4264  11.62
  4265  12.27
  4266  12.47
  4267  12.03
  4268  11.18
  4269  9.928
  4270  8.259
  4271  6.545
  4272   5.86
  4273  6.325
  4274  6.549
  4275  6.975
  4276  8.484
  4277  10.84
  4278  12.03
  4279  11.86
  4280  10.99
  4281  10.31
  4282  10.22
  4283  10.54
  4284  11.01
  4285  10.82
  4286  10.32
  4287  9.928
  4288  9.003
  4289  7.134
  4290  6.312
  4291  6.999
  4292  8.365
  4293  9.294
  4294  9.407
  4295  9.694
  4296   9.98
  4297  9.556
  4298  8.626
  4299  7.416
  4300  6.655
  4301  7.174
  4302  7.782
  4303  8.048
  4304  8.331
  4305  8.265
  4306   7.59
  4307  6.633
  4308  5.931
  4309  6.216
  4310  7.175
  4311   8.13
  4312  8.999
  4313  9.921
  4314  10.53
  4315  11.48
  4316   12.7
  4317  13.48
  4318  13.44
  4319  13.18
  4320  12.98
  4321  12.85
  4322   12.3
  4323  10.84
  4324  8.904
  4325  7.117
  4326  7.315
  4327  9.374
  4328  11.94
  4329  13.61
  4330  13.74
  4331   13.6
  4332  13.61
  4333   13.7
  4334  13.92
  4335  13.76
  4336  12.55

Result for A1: 1.6 Ang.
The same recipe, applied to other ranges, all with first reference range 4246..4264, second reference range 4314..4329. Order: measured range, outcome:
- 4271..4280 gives 1.2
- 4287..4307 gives 4.5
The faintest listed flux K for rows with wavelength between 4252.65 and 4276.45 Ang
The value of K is 5.86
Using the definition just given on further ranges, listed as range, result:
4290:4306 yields 6.312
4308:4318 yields 5.931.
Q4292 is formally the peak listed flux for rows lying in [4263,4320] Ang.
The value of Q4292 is 13.48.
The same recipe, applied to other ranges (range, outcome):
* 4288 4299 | 9.98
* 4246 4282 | 12.47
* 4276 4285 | 12.03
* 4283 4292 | 11.01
